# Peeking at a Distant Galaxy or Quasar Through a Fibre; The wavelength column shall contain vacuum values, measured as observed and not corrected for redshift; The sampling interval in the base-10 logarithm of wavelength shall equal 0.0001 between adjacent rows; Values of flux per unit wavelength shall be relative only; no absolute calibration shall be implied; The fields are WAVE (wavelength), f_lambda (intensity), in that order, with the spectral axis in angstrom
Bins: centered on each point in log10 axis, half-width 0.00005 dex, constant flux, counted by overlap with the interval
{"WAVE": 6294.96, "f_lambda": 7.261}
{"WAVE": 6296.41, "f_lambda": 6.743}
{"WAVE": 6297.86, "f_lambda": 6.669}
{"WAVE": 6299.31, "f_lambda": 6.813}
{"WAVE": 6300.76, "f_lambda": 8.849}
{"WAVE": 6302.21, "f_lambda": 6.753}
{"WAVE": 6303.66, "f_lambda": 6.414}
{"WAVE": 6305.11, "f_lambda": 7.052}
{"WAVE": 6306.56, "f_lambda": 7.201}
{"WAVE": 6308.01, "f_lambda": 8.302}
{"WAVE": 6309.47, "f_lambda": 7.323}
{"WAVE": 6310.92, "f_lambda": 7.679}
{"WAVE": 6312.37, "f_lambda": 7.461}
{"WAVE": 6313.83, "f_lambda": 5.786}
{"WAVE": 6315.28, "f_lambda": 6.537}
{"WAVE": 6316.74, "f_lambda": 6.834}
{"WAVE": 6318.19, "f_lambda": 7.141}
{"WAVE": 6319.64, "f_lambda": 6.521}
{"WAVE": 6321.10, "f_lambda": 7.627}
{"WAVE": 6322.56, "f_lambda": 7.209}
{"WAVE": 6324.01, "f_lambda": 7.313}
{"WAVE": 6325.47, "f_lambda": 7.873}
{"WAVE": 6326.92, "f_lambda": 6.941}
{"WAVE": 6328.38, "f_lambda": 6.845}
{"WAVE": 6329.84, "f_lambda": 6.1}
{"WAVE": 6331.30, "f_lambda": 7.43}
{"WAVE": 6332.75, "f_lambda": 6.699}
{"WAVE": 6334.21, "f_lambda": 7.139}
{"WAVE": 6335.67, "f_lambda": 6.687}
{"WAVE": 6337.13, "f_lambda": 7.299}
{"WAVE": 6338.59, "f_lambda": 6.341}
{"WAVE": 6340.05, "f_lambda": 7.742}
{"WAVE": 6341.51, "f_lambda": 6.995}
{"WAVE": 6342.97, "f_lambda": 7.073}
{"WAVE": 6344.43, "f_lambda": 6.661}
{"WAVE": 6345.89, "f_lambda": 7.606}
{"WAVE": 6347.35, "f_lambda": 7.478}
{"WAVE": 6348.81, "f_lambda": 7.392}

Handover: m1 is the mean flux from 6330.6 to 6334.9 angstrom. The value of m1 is 7.1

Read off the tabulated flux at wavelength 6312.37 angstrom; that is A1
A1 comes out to 7.461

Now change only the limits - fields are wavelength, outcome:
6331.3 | 7.43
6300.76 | 8.849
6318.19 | 7.141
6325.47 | 7.873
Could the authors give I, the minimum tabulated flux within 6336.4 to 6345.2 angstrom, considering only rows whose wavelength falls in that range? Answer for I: 6.341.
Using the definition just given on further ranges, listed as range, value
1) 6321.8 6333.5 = 6.1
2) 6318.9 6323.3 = 6.521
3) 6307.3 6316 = 5.786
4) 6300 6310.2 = 6.414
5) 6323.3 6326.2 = 7.313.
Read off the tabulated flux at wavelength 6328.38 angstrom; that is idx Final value 6.845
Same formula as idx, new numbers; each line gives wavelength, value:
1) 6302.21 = 6.753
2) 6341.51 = 6.995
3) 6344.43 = 6.661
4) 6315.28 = 6.537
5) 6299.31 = 6.813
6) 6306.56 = 7.201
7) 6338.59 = 6.341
